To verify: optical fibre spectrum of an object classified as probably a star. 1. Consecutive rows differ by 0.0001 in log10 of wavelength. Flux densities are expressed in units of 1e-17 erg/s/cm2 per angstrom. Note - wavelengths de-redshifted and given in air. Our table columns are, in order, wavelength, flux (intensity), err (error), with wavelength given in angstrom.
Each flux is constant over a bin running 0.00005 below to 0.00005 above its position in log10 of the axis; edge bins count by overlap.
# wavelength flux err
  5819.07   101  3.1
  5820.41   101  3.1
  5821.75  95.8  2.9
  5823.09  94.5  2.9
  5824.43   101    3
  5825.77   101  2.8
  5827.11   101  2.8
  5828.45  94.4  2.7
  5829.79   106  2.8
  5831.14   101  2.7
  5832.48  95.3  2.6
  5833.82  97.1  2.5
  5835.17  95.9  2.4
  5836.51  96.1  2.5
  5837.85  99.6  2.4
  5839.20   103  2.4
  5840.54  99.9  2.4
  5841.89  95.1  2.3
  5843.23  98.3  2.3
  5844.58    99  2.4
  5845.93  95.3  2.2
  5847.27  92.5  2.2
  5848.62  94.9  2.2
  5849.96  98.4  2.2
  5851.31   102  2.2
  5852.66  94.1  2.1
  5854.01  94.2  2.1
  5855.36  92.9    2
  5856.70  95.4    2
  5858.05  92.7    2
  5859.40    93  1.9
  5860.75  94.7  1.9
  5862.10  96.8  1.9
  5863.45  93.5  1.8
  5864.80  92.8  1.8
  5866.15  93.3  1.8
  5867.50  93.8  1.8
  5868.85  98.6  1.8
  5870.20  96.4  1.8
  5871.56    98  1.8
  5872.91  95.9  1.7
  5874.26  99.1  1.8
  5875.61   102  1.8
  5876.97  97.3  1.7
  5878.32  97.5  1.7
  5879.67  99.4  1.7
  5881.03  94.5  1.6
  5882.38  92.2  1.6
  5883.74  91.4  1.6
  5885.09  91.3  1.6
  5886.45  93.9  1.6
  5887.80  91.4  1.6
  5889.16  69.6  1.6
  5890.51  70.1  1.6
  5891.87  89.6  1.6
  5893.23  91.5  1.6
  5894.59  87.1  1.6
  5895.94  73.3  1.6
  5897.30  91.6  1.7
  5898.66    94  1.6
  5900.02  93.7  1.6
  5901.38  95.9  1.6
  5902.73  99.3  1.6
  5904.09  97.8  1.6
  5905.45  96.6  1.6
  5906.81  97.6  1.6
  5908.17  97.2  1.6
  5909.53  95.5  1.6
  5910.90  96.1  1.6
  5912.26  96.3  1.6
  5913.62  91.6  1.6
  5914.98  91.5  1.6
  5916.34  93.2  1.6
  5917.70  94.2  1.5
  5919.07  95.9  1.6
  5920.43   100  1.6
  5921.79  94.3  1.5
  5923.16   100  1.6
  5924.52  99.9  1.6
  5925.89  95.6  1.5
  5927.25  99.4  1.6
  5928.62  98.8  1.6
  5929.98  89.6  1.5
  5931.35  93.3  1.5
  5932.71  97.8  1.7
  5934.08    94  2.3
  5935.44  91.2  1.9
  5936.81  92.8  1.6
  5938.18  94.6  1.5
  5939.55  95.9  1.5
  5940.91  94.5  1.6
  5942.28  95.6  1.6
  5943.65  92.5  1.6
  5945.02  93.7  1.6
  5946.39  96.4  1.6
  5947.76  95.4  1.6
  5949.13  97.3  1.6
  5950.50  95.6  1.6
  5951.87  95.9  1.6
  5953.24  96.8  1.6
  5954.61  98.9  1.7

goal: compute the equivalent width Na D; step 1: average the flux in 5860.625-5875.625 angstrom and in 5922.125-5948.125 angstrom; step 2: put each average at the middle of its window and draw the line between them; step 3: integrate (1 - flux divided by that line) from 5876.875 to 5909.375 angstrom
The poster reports 1.5 angstrom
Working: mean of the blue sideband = 96.1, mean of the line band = 91.4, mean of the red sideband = 95.3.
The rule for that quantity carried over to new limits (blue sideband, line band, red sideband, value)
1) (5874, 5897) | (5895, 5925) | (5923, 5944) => -0.7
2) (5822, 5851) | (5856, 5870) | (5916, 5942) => 0.4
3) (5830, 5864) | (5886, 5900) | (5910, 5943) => 1.5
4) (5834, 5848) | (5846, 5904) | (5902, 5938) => 2.1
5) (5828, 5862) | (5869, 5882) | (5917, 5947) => -0.2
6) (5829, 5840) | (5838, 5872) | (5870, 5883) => 0.8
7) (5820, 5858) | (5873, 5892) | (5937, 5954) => 1.0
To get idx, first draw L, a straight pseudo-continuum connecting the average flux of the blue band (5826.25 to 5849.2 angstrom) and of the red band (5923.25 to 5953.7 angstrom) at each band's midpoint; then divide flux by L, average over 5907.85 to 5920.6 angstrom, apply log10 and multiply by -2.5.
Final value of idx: 0.01 mag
